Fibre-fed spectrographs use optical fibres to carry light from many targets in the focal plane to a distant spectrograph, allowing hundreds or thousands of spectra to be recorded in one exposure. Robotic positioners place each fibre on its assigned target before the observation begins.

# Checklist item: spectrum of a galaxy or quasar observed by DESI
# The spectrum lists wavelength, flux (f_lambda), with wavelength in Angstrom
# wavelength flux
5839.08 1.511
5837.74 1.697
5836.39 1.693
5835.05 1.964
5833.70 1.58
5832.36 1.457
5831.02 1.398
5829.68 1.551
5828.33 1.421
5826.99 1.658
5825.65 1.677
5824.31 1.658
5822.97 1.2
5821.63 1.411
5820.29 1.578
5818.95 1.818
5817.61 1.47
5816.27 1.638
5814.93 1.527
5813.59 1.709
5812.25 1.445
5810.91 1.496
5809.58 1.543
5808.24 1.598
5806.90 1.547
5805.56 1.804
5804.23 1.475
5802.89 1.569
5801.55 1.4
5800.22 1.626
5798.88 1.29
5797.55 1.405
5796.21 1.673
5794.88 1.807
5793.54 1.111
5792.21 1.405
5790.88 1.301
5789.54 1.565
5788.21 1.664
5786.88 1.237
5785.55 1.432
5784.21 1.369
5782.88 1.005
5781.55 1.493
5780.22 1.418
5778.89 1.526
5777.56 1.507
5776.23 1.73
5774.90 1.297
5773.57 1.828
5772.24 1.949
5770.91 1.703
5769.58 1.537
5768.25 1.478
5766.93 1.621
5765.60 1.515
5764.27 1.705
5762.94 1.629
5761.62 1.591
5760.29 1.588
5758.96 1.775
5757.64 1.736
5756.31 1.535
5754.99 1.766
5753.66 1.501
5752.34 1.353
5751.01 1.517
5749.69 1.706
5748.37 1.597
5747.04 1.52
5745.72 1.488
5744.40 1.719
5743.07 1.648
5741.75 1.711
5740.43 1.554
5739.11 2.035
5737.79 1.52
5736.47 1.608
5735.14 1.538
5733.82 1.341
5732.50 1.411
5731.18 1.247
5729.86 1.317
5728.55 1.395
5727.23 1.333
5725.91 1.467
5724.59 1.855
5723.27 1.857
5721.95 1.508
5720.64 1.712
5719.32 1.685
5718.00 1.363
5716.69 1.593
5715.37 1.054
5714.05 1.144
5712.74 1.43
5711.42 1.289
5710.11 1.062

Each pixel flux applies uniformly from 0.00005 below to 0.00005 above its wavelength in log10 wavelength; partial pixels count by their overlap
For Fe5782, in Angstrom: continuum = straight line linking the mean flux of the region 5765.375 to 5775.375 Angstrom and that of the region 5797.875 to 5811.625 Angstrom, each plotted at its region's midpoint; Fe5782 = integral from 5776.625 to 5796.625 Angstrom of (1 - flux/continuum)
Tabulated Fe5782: 1.8 Angstrom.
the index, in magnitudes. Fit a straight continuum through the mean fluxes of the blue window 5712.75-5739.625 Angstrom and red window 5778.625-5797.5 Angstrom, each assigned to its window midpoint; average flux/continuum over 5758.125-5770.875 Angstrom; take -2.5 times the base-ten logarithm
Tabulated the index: -0.11 mag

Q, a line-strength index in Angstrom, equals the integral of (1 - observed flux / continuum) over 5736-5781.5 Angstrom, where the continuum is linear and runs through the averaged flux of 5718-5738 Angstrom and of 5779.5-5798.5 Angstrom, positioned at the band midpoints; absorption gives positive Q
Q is -4.6 Angstrom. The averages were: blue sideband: 1.51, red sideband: 1.42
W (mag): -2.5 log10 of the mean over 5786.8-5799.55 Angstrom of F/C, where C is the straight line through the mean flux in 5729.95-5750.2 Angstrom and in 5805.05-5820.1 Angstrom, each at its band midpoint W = 0.09 mag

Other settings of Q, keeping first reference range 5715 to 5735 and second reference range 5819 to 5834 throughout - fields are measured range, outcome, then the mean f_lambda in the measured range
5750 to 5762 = -0.8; 1.6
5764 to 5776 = -1.0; 1.63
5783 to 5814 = 0.4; 1.49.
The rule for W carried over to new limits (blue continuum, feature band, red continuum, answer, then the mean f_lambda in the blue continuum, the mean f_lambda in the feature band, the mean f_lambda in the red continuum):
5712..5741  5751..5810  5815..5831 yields -0.01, 1.5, 1.54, 1.55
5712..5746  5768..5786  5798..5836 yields 0.01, 1.52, 1.52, 1.55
